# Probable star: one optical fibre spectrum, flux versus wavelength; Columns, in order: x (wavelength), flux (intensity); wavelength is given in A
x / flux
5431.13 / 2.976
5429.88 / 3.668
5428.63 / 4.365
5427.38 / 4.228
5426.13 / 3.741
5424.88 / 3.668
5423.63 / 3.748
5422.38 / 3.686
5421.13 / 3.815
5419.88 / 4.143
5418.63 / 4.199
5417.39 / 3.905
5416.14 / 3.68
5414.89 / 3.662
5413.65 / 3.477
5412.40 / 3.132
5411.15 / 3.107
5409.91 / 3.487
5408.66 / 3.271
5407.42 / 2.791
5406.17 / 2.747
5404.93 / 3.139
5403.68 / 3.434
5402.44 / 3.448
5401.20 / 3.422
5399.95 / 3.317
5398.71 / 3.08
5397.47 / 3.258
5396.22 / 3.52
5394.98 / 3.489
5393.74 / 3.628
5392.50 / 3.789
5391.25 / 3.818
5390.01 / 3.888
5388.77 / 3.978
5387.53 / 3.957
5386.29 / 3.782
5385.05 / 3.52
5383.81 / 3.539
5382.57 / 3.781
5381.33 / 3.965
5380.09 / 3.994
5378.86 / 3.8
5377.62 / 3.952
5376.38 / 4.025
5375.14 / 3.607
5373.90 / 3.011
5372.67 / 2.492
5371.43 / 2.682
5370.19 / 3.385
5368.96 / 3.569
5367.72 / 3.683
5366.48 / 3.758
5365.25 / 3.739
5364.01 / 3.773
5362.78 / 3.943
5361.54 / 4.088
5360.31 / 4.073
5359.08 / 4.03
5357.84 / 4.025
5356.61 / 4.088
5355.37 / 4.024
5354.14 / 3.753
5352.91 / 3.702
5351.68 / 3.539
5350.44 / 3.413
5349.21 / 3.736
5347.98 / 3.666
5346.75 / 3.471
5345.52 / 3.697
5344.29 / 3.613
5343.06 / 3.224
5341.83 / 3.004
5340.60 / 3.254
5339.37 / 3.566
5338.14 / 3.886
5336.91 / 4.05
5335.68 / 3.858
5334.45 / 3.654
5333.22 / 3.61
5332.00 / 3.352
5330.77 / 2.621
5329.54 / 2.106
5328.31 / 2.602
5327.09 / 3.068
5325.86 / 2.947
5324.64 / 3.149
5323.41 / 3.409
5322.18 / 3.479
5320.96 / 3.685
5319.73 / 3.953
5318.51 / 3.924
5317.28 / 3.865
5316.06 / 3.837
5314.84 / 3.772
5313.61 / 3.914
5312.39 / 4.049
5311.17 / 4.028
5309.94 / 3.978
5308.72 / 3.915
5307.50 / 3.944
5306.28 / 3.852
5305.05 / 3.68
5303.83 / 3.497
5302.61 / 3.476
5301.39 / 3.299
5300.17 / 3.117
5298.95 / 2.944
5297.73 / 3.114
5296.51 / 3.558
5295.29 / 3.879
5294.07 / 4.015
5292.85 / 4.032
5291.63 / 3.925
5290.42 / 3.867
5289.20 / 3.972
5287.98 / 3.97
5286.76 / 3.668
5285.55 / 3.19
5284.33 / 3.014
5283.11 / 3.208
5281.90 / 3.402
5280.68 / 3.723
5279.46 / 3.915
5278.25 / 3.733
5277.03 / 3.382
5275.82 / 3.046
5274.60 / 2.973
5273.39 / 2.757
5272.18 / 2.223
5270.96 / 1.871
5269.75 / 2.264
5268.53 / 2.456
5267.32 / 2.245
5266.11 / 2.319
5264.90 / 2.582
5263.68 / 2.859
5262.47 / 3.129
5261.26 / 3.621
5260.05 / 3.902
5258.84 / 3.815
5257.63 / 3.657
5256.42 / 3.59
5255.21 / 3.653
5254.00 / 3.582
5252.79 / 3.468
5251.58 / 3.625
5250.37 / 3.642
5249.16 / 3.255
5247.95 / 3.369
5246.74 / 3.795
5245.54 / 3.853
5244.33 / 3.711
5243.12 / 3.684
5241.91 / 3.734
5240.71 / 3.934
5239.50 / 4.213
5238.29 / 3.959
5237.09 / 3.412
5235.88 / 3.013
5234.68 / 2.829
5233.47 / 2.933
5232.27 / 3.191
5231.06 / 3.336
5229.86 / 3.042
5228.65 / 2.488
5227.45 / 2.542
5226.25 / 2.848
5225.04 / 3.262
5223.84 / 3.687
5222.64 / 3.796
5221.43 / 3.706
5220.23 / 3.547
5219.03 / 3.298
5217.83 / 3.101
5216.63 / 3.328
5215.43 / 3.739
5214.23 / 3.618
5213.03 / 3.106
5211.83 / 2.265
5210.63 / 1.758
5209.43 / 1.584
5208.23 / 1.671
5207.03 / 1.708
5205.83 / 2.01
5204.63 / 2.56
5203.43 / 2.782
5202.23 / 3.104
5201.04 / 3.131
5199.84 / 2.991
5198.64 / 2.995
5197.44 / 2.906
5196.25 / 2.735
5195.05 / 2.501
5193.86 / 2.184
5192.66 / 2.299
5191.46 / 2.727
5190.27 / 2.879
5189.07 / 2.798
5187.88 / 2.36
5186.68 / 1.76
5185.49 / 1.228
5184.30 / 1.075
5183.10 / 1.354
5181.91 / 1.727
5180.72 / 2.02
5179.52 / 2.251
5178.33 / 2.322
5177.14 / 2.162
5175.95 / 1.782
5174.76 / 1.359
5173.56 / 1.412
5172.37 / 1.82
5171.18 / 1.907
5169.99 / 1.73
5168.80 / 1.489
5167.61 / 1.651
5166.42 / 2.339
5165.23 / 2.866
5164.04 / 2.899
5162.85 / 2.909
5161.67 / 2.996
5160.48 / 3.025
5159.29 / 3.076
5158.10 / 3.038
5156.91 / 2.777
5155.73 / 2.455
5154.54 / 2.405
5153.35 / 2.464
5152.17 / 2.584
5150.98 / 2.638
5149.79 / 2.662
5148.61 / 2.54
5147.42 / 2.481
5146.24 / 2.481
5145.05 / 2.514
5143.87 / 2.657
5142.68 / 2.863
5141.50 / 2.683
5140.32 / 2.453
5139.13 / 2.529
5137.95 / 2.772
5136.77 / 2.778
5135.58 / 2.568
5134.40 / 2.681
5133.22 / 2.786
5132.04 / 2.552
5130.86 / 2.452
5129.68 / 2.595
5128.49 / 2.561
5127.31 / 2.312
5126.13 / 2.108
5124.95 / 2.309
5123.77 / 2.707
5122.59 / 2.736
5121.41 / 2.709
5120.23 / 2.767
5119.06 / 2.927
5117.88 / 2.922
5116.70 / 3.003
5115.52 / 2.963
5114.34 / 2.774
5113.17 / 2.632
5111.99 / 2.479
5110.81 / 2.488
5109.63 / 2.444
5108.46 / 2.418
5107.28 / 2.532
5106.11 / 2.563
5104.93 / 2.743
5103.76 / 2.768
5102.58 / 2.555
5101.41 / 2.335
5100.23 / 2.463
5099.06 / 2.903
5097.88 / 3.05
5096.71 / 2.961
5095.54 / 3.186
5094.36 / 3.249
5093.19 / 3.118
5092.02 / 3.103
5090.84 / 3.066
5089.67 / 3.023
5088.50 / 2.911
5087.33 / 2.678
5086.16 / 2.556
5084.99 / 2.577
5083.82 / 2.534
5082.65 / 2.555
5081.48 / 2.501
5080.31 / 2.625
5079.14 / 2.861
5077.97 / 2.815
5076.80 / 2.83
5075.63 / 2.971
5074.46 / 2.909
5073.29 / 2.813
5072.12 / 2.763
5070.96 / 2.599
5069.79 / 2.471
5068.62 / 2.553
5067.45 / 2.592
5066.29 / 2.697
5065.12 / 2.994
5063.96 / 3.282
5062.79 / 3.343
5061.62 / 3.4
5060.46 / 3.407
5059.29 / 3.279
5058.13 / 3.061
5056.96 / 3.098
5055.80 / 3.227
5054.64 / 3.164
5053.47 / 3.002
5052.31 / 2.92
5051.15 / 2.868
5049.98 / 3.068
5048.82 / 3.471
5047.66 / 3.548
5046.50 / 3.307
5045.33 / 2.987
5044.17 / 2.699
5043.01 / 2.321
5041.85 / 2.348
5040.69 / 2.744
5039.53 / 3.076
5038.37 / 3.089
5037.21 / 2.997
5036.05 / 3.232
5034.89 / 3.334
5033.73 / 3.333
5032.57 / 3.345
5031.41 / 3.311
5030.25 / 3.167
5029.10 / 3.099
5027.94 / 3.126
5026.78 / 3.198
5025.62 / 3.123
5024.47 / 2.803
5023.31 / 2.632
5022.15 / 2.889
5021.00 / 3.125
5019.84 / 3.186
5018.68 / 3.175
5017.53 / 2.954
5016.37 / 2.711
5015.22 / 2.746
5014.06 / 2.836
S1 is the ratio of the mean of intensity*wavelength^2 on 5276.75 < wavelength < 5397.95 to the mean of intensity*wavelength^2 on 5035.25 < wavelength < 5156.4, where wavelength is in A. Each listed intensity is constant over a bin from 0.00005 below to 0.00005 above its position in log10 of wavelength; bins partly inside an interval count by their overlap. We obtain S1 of 1.43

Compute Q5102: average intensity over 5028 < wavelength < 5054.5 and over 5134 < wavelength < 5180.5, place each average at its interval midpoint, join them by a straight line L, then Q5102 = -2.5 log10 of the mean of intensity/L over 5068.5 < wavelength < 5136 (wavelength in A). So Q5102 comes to 0.01 mag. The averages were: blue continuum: 3.06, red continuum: 2.43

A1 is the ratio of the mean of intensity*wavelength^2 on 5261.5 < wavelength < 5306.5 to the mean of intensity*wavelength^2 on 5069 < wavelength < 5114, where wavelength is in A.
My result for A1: 1.28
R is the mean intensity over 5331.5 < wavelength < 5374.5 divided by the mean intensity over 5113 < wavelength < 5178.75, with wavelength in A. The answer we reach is 1.4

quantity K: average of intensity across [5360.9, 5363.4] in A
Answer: 4.02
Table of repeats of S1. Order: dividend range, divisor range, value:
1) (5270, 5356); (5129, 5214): 1.54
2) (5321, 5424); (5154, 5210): 1.66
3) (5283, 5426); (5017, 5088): 1.36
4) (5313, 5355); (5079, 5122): 1.38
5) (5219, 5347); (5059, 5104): 1.29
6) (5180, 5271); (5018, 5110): 1.07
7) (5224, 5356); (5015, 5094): 1.27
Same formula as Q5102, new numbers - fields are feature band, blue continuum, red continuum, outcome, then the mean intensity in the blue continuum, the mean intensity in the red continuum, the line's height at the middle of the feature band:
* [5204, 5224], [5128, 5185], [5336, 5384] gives -0.03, 2.37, 3.66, 2.74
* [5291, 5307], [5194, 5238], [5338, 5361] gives -0.06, 2.9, 3.67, 3.38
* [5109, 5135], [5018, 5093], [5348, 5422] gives 0.18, 2.97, 3.61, 3.1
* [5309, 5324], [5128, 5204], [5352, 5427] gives -0.18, 2.43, 3.62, 3.23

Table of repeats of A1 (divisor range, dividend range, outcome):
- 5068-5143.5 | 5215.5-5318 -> 1.35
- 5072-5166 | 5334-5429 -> 1.48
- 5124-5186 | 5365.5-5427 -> 1.66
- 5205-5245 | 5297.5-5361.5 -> 1.20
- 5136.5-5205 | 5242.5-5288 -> 1.40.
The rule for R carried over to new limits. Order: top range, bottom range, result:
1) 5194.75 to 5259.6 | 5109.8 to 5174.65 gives 1.25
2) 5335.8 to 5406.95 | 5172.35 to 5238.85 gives 1.38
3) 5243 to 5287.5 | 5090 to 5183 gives 1.28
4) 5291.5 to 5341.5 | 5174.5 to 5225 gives 1.40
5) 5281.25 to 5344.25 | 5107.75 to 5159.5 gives 1.35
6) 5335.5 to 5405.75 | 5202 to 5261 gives 1.13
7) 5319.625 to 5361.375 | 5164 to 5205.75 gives 1.58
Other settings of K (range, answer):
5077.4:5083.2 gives 2.67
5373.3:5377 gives 3.55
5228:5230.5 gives 2.77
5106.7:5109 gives 2.47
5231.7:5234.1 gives 3.06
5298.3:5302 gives 3.12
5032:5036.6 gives 3.31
